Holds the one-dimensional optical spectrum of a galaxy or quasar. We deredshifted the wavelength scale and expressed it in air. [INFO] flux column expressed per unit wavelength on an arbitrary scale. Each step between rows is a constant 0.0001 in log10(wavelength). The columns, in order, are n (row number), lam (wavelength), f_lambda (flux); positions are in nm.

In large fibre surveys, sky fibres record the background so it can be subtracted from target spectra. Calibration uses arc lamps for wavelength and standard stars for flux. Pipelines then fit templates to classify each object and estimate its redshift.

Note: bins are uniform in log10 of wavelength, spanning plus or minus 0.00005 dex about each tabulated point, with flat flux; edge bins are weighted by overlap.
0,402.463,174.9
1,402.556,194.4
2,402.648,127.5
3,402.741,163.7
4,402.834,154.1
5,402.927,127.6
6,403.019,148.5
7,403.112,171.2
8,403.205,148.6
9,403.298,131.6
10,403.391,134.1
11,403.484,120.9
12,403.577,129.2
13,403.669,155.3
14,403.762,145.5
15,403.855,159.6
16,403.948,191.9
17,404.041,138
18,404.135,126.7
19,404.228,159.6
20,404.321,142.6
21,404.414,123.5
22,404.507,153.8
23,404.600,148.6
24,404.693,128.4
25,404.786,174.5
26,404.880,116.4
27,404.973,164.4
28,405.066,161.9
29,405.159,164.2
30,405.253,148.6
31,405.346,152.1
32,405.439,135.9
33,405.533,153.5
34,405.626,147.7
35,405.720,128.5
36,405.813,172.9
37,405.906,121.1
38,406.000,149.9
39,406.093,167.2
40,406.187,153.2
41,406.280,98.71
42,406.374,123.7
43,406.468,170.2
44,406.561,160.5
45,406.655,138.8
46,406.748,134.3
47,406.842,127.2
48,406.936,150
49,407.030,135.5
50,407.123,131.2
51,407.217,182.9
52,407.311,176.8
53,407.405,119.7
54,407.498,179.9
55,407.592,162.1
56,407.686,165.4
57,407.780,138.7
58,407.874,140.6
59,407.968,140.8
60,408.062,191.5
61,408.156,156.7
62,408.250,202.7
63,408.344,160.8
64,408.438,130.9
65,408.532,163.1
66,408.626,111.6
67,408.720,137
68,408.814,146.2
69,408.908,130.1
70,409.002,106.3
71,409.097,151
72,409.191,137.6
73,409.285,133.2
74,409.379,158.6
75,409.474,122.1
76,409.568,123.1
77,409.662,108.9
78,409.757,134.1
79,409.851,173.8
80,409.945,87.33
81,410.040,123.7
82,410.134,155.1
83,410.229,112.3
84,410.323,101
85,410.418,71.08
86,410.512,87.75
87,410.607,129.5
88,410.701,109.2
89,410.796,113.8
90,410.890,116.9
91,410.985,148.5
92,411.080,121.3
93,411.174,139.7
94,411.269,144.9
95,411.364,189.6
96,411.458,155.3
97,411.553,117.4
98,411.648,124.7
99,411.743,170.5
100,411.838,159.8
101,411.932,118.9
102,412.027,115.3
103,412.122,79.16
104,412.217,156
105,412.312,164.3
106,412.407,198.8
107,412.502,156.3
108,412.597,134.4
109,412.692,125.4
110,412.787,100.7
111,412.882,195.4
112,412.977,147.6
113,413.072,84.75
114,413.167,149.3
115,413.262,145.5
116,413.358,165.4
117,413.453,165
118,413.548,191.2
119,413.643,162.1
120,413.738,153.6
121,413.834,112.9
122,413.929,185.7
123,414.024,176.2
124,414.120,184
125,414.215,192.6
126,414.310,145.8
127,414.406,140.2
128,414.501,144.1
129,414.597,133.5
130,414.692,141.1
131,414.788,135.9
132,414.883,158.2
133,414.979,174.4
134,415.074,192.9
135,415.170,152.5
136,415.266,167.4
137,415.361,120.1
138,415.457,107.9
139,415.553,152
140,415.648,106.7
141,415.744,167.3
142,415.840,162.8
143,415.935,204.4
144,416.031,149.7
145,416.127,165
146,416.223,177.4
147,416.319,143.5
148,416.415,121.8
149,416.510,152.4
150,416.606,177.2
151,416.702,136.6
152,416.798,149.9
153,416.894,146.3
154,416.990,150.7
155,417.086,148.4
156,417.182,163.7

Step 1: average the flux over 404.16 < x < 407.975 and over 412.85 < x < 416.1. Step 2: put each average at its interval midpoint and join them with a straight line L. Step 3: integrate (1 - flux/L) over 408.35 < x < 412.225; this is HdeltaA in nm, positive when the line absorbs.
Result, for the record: 0.55 nm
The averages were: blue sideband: 147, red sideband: 155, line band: 130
